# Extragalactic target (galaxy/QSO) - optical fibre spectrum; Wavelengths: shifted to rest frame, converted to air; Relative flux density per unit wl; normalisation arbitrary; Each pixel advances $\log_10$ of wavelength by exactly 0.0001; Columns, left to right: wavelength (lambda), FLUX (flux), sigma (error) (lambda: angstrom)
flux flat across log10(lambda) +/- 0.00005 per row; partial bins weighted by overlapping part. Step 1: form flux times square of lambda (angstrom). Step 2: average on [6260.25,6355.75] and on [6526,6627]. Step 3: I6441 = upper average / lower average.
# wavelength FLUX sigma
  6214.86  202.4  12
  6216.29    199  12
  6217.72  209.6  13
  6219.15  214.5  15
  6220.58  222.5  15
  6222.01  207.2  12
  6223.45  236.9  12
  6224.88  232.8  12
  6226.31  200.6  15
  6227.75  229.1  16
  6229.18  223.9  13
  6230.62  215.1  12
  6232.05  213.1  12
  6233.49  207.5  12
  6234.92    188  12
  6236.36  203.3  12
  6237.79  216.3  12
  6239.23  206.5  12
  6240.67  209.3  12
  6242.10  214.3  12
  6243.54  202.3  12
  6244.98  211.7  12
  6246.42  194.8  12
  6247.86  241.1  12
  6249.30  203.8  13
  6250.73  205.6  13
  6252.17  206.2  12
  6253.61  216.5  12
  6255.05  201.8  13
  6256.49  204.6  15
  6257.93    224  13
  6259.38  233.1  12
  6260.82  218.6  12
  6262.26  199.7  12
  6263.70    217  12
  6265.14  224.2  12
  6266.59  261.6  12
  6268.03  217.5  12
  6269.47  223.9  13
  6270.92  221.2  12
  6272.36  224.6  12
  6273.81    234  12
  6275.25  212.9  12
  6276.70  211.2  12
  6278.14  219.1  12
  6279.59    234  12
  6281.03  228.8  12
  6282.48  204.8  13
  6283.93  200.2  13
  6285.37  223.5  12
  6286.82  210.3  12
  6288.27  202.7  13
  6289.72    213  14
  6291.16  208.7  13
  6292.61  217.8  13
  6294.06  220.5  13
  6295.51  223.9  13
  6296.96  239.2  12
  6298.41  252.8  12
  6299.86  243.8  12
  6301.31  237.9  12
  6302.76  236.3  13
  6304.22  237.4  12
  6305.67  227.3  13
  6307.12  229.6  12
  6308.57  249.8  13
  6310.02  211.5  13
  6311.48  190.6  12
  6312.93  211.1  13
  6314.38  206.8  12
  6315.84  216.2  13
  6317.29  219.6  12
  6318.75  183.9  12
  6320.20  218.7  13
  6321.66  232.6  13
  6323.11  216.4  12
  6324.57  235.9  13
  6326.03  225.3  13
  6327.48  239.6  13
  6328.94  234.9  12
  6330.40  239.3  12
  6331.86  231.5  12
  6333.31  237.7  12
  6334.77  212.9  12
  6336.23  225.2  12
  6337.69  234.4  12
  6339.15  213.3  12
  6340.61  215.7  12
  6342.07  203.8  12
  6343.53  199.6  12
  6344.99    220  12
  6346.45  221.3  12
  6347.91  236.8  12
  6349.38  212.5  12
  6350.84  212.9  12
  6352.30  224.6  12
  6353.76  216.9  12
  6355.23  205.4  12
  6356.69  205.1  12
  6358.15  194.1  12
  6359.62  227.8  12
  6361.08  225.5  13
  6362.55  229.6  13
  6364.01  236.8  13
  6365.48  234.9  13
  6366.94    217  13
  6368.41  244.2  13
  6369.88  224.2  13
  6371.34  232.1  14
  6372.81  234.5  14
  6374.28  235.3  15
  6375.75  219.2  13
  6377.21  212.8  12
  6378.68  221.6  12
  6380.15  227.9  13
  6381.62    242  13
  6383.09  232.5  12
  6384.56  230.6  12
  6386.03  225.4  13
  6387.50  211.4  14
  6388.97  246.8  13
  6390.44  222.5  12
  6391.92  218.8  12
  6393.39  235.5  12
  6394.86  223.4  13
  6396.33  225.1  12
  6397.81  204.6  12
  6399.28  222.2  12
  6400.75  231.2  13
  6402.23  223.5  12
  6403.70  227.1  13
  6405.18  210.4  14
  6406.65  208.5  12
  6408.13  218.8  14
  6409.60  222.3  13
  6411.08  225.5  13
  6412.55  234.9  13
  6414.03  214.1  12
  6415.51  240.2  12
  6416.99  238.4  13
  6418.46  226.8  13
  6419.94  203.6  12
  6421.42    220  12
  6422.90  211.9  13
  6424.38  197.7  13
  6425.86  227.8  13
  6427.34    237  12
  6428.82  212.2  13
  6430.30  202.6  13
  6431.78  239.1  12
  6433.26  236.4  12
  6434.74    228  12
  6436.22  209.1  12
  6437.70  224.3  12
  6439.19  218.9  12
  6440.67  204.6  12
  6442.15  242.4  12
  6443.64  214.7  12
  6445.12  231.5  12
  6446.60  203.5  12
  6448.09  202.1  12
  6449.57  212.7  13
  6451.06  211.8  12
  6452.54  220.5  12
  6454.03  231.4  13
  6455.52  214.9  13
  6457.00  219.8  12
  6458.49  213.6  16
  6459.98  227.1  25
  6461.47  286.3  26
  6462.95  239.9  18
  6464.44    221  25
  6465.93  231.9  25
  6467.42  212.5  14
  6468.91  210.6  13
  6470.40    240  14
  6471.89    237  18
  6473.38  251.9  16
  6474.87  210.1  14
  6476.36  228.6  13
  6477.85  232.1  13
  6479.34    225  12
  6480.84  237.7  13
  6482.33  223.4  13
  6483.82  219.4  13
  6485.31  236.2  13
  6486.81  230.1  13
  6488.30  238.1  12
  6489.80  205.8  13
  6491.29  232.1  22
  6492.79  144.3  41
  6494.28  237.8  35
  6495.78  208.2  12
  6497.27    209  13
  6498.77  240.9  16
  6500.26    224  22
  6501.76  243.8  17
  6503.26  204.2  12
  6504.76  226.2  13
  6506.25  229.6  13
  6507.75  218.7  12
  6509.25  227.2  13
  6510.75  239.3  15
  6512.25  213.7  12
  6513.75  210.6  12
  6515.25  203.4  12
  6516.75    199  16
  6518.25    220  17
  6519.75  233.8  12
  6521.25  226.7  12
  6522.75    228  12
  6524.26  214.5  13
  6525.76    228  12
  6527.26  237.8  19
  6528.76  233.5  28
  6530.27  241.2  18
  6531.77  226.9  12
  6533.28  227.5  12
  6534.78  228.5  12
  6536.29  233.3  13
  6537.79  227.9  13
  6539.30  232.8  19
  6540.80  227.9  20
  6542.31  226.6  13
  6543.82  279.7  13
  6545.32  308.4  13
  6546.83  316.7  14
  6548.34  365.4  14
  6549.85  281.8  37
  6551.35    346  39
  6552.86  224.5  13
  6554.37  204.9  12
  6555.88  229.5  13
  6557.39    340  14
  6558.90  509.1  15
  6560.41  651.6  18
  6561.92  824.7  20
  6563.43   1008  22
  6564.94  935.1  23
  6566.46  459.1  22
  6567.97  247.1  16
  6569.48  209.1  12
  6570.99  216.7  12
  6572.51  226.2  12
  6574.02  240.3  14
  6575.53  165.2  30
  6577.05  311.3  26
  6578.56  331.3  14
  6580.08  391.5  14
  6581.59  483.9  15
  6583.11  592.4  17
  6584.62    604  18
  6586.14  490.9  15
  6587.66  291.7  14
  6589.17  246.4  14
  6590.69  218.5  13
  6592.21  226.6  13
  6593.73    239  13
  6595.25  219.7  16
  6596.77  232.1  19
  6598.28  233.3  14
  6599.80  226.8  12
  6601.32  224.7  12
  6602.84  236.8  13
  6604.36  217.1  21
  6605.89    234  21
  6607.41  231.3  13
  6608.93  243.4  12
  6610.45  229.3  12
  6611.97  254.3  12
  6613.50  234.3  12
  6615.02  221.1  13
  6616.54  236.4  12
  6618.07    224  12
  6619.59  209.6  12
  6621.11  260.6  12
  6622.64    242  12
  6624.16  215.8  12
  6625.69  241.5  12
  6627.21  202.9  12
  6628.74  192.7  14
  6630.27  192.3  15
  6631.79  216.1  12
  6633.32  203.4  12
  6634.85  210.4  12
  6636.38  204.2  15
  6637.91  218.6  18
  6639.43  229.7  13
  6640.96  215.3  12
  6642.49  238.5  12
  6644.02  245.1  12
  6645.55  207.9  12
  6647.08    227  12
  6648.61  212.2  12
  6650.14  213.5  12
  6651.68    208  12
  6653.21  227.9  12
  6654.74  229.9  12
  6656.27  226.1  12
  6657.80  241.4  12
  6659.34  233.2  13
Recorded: 1.51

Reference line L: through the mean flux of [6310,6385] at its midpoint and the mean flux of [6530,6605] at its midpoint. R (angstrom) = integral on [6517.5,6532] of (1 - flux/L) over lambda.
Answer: 3.87 angstrom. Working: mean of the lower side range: 222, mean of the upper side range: 334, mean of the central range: 229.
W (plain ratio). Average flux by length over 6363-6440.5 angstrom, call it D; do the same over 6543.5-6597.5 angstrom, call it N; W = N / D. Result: 1.67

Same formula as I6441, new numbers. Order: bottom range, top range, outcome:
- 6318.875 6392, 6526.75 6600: 1.61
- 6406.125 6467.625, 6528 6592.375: 1.64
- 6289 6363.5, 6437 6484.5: 1.06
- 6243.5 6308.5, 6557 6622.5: 1.69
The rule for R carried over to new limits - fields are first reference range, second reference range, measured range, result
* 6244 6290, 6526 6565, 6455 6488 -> 8.83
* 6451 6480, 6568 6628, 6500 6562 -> -3.96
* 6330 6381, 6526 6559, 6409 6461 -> 4.23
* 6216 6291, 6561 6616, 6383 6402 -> 2.96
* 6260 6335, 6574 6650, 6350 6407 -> 2.03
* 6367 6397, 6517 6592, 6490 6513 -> 6.25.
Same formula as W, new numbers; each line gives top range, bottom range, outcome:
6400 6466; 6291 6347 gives 0.99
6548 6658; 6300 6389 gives 1.32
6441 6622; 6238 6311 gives 1.23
